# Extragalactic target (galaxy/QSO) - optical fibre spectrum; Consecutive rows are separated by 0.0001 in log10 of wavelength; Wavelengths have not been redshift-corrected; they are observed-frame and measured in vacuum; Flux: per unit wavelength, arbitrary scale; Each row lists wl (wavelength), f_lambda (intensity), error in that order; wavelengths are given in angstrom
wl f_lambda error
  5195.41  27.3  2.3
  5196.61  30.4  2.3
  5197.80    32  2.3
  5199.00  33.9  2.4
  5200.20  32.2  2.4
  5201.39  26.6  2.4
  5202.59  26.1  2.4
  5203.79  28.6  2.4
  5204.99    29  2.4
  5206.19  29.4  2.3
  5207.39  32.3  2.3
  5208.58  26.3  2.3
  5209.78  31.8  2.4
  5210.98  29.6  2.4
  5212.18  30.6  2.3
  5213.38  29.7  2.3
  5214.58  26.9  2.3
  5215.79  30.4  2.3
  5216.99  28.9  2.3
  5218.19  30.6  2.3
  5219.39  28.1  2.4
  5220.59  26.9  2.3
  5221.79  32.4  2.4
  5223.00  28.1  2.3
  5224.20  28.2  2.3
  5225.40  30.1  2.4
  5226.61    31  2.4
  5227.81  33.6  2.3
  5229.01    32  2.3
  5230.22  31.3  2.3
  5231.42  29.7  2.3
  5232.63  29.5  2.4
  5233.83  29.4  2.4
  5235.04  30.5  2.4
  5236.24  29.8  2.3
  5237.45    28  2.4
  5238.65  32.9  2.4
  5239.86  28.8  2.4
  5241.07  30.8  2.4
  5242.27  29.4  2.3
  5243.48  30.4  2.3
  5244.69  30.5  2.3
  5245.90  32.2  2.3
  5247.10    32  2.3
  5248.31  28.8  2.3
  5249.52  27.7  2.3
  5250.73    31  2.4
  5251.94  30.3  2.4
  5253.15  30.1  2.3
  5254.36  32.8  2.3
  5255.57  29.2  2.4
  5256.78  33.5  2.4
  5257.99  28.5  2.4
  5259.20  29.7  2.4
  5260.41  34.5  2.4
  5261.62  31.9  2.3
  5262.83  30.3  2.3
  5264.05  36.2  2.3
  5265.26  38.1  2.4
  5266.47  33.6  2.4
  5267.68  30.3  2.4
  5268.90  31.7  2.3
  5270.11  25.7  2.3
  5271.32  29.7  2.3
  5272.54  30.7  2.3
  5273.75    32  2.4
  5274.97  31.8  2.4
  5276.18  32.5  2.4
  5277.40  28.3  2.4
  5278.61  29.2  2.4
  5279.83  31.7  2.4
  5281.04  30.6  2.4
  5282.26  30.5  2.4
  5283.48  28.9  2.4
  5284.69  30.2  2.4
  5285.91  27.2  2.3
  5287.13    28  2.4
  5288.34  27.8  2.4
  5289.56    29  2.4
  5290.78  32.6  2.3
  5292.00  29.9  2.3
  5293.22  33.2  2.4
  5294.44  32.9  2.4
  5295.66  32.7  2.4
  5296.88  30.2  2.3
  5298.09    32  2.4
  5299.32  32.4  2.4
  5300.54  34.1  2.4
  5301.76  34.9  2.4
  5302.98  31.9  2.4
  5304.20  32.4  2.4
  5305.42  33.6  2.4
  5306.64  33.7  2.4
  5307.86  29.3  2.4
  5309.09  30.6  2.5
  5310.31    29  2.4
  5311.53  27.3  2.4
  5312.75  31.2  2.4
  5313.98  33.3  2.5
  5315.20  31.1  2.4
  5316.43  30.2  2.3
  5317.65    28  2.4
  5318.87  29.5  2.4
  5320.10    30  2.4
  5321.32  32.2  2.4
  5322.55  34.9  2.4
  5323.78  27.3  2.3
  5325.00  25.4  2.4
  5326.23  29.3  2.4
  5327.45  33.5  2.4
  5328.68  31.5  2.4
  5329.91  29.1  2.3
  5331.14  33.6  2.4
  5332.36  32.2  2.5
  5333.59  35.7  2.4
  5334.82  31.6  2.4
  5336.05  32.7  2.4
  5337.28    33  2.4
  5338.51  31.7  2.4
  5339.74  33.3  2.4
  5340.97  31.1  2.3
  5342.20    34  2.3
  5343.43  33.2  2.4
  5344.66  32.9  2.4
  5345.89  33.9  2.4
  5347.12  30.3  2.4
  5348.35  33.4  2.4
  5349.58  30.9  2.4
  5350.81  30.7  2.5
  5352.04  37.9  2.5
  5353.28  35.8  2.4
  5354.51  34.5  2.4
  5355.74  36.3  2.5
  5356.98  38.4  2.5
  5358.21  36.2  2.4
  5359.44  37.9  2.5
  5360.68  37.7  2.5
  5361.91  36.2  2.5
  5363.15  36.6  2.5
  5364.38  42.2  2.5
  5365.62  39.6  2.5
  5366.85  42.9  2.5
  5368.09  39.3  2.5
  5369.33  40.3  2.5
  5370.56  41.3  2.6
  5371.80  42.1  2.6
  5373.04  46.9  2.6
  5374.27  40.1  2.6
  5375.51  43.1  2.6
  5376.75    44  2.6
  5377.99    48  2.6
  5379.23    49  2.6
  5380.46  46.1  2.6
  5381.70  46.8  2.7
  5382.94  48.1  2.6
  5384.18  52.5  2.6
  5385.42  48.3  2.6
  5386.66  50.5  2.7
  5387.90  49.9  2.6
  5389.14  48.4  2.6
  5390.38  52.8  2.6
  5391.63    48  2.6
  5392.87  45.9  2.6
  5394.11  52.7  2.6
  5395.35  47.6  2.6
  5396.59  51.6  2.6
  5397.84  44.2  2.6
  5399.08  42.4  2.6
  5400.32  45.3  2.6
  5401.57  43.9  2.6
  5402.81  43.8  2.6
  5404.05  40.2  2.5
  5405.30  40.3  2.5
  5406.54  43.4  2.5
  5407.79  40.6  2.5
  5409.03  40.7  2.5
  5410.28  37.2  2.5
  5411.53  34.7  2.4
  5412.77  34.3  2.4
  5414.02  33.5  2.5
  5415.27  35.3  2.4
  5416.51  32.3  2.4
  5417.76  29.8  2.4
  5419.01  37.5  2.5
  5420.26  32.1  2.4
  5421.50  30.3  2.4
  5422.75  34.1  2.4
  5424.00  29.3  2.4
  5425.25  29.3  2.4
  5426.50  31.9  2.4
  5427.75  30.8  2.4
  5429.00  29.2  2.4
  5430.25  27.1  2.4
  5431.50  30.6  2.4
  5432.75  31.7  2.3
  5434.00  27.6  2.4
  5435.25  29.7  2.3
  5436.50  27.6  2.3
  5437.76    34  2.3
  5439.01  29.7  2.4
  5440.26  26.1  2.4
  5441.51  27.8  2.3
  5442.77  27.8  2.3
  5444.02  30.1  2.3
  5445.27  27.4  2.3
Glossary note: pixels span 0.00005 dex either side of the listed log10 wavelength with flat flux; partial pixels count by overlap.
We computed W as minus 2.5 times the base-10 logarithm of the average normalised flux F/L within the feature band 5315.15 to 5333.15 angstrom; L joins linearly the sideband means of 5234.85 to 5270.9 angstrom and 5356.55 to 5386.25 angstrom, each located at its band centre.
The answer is 0.24 mag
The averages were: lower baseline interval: 31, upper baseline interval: 42.7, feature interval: 30.6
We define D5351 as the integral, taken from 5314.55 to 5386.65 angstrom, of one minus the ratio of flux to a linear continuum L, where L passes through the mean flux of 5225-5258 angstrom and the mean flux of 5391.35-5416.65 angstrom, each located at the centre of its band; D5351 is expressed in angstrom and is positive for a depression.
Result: 3.3 angstrom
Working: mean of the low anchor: 30.5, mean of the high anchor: 41.9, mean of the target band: 36.6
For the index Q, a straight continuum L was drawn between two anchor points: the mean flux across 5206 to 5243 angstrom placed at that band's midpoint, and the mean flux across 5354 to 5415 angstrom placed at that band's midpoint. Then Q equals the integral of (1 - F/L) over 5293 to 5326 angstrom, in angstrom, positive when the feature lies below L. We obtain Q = 5.03 angstrom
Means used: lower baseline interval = 29.9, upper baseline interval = 43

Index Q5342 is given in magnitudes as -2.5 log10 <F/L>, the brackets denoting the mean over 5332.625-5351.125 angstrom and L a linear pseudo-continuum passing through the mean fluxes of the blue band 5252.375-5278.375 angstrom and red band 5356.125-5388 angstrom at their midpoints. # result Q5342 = 0.216 mag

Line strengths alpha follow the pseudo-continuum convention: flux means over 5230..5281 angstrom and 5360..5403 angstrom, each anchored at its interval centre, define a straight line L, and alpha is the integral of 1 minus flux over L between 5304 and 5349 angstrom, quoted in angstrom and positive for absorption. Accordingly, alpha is 8.5 angstrom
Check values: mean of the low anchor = 30.8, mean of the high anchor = 45.1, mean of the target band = 31.5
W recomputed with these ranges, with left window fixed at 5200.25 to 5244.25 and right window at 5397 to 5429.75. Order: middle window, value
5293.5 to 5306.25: -0.01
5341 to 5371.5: -0.06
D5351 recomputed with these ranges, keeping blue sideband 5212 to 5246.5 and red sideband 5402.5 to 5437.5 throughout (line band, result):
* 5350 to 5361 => -1.2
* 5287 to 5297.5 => 0.1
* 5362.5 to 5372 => -2.3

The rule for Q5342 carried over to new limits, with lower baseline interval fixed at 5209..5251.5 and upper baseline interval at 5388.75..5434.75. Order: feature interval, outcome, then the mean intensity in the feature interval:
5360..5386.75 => -0.20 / 43.6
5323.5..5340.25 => 0.10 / 31.5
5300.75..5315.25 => 0.06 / 31.6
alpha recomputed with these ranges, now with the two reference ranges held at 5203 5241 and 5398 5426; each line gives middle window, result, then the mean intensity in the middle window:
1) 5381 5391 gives -3.8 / 49.6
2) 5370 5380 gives -2.5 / 44.4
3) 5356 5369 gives -1.3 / 38.6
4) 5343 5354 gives 0.4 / 33.2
